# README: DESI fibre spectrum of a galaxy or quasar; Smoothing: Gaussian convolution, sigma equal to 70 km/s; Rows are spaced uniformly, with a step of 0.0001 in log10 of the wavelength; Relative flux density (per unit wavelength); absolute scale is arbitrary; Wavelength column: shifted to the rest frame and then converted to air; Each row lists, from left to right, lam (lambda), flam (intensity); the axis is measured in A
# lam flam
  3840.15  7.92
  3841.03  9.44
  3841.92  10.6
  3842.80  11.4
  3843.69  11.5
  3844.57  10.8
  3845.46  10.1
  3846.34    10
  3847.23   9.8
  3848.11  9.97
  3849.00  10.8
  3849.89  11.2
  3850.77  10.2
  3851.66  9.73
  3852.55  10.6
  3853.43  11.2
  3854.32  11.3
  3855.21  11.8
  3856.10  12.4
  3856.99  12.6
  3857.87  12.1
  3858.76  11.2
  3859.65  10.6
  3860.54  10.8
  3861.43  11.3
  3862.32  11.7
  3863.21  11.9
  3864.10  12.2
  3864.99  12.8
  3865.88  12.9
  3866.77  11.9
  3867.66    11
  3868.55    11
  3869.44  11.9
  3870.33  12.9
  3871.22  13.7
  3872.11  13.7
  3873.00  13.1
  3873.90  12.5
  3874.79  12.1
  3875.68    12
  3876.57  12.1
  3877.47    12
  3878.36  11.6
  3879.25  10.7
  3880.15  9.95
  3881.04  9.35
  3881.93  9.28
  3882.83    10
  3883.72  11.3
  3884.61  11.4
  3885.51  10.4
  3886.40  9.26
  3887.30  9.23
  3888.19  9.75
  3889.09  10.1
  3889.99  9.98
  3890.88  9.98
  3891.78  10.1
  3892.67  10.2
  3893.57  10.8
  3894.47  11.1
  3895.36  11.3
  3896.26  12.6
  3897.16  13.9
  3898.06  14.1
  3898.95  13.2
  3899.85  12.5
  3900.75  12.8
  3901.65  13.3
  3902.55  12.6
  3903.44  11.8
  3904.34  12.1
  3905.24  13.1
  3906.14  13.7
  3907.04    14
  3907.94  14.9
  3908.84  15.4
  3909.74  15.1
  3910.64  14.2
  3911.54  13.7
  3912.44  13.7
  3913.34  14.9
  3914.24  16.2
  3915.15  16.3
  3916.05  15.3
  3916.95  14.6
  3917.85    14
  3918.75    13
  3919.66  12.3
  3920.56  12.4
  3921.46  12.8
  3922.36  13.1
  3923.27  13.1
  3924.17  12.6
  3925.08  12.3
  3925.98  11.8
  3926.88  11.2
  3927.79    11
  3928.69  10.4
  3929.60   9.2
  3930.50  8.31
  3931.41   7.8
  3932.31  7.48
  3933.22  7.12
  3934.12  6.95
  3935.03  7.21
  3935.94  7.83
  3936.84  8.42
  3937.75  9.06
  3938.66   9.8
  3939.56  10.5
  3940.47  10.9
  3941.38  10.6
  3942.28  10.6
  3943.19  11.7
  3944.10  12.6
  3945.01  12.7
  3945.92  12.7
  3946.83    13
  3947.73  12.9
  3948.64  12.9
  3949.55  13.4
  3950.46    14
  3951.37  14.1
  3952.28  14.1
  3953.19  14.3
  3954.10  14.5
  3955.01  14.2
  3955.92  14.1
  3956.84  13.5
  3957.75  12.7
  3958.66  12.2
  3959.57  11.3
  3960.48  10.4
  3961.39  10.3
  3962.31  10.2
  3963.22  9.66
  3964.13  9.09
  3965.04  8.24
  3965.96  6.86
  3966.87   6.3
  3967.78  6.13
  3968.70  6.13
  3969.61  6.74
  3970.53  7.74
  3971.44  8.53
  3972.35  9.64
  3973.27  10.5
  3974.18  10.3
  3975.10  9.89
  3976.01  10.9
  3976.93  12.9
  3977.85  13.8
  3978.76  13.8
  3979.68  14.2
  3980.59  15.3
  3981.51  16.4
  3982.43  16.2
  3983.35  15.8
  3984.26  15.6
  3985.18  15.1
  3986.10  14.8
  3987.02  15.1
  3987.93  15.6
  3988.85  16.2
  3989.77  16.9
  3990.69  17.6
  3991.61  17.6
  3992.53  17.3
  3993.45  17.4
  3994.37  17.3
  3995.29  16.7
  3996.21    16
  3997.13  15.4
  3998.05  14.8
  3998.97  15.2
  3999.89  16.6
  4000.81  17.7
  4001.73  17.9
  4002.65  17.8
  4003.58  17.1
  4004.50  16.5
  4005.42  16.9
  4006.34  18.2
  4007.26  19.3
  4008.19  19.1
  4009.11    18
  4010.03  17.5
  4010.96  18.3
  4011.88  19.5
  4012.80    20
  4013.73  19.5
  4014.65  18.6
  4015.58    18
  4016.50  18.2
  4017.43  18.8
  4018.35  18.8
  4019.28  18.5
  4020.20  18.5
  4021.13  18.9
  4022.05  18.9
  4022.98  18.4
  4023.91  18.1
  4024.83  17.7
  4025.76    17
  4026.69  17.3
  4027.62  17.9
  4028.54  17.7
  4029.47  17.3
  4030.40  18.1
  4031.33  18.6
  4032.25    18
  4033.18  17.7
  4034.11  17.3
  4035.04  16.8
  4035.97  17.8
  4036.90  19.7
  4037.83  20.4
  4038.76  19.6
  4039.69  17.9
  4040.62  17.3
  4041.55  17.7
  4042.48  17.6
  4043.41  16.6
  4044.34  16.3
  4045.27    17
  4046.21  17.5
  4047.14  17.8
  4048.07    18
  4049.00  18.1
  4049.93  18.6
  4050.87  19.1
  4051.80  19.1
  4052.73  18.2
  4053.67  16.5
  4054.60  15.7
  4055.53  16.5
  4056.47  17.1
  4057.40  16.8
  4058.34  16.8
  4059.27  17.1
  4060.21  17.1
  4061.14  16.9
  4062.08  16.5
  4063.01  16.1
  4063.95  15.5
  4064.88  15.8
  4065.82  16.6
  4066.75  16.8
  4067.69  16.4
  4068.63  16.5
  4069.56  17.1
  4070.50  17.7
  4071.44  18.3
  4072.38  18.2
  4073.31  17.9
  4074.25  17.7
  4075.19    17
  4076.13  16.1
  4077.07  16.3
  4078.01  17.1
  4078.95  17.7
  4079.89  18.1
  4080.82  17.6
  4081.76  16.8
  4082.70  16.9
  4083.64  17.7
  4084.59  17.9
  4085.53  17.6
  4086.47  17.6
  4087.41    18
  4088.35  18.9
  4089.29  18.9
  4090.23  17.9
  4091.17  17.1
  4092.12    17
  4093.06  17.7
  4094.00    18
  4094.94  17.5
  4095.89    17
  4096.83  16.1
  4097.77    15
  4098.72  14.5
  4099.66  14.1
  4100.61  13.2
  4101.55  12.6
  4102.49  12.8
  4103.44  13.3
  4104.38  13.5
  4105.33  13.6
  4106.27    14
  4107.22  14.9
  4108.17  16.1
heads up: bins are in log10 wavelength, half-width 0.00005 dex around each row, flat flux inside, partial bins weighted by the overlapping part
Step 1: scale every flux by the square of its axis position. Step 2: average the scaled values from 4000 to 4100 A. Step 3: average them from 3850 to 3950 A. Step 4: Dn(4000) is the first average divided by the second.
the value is 1.6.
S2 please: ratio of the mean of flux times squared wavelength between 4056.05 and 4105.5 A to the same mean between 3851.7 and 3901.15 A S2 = 1.60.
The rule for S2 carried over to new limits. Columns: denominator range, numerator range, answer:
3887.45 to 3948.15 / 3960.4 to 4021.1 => 1.30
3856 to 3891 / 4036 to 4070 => 1.67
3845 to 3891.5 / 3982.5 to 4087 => 1.70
